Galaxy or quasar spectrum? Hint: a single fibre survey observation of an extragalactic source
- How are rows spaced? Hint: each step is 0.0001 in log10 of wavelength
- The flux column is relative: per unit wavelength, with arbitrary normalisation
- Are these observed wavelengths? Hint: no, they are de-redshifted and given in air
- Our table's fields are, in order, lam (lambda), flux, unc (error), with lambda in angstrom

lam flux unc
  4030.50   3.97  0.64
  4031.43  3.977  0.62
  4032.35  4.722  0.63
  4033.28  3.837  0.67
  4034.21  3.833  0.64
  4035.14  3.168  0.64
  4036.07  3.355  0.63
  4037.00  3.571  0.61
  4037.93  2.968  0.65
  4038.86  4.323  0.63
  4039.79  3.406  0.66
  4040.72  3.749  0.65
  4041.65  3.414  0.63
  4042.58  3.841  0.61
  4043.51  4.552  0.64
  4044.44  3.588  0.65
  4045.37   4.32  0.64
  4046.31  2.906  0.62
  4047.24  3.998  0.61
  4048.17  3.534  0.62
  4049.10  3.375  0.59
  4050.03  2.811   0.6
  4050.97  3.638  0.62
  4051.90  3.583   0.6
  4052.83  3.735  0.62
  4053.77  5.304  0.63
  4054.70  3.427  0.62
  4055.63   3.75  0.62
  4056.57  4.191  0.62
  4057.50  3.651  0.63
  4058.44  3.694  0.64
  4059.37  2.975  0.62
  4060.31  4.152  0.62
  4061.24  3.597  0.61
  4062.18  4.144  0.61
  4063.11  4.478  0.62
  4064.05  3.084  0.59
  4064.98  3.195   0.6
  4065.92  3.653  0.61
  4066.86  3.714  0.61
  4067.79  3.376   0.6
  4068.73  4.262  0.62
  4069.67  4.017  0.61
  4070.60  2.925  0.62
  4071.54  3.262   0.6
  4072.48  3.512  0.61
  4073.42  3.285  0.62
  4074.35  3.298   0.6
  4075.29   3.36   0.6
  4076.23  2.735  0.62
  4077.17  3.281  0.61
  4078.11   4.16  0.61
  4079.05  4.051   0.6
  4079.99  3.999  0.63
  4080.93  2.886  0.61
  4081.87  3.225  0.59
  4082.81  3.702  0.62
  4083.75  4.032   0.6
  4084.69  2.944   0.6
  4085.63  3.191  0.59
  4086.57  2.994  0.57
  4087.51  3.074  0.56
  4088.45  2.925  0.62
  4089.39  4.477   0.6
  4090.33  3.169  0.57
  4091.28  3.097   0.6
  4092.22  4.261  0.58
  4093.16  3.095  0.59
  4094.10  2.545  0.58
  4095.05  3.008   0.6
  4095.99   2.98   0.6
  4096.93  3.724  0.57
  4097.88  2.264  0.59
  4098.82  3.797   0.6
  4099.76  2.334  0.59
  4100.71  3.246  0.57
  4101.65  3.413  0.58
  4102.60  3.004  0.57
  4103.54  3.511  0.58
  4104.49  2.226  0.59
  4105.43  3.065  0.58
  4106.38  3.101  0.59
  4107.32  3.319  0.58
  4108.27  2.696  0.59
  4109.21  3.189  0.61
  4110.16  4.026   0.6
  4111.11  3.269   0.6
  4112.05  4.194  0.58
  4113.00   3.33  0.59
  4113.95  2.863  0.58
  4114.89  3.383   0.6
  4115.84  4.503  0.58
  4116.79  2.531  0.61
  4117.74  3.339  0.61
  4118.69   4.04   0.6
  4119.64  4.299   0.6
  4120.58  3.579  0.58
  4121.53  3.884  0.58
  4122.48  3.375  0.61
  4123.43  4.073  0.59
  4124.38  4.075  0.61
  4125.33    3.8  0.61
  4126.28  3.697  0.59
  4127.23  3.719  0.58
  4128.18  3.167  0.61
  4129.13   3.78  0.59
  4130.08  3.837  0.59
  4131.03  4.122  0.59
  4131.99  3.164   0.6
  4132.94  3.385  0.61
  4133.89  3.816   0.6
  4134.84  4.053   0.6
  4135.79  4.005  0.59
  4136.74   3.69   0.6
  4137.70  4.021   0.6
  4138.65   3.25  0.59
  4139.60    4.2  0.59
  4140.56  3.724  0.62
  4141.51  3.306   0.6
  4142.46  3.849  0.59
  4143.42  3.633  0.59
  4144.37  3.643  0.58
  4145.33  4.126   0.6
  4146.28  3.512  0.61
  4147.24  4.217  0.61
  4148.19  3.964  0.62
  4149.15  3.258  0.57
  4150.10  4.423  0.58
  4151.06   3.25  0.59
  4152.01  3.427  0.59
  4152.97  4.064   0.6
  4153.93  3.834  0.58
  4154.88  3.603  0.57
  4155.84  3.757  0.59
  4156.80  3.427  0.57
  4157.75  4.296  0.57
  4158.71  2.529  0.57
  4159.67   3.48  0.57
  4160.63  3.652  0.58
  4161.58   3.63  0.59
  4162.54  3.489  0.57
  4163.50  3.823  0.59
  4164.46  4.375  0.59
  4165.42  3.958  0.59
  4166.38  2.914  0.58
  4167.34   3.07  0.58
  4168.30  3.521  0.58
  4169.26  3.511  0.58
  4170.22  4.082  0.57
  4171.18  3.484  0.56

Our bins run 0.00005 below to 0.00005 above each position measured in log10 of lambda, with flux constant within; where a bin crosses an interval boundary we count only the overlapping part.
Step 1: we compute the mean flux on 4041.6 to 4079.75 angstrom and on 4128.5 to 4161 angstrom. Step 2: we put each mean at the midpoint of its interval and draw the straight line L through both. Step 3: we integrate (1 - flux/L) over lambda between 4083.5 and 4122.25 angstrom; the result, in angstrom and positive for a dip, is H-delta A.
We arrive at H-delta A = 3.9 angstrom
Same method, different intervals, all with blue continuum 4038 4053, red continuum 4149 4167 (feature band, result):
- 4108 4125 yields 0.2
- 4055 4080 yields 0.3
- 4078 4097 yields 1.4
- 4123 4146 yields -0.7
